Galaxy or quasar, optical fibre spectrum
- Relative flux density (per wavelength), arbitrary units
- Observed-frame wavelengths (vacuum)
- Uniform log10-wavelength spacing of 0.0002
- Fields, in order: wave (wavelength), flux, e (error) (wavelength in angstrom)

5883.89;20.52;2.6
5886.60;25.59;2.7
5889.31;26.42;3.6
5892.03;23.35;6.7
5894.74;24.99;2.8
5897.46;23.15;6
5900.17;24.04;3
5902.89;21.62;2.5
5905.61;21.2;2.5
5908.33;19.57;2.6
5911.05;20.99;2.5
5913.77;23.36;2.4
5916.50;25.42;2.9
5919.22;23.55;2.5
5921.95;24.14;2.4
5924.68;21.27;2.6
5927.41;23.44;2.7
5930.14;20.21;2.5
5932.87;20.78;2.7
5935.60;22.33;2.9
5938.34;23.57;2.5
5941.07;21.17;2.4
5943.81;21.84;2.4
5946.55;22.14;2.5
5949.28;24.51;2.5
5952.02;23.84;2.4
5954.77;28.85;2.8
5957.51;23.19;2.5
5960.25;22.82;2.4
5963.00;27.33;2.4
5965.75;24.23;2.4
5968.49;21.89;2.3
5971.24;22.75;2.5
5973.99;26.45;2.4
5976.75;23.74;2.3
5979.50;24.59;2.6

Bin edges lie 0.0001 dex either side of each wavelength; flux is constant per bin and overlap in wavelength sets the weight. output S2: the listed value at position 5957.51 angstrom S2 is 23.19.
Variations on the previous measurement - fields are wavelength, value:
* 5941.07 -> 21.17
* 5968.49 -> 21.89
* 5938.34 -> 23.57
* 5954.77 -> 28.85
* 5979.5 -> 24.59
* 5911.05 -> 20.99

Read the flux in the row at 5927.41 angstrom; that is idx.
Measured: 23.44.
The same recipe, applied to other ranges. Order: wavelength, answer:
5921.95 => 24.14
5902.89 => 21.62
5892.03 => 23.35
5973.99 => 26.45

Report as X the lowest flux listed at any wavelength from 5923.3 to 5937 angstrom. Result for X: 20.21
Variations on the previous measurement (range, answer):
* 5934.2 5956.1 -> 21.17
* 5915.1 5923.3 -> 23.55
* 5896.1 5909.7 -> 19.57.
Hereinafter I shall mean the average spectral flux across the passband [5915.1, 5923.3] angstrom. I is 24.4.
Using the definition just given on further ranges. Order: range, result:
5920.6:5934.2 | 22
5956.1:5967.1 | 24.4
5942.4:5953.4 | 23.1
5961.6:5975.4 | 24.5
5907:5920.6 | 22.6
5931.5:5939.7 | 22.2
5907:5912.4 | 20.3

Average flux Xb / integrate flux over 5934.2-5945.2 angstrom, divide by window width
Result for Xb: 22.2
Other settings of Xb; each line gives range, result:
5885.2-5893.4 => 25.1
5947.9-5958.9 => 25.1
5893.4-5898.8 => 24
